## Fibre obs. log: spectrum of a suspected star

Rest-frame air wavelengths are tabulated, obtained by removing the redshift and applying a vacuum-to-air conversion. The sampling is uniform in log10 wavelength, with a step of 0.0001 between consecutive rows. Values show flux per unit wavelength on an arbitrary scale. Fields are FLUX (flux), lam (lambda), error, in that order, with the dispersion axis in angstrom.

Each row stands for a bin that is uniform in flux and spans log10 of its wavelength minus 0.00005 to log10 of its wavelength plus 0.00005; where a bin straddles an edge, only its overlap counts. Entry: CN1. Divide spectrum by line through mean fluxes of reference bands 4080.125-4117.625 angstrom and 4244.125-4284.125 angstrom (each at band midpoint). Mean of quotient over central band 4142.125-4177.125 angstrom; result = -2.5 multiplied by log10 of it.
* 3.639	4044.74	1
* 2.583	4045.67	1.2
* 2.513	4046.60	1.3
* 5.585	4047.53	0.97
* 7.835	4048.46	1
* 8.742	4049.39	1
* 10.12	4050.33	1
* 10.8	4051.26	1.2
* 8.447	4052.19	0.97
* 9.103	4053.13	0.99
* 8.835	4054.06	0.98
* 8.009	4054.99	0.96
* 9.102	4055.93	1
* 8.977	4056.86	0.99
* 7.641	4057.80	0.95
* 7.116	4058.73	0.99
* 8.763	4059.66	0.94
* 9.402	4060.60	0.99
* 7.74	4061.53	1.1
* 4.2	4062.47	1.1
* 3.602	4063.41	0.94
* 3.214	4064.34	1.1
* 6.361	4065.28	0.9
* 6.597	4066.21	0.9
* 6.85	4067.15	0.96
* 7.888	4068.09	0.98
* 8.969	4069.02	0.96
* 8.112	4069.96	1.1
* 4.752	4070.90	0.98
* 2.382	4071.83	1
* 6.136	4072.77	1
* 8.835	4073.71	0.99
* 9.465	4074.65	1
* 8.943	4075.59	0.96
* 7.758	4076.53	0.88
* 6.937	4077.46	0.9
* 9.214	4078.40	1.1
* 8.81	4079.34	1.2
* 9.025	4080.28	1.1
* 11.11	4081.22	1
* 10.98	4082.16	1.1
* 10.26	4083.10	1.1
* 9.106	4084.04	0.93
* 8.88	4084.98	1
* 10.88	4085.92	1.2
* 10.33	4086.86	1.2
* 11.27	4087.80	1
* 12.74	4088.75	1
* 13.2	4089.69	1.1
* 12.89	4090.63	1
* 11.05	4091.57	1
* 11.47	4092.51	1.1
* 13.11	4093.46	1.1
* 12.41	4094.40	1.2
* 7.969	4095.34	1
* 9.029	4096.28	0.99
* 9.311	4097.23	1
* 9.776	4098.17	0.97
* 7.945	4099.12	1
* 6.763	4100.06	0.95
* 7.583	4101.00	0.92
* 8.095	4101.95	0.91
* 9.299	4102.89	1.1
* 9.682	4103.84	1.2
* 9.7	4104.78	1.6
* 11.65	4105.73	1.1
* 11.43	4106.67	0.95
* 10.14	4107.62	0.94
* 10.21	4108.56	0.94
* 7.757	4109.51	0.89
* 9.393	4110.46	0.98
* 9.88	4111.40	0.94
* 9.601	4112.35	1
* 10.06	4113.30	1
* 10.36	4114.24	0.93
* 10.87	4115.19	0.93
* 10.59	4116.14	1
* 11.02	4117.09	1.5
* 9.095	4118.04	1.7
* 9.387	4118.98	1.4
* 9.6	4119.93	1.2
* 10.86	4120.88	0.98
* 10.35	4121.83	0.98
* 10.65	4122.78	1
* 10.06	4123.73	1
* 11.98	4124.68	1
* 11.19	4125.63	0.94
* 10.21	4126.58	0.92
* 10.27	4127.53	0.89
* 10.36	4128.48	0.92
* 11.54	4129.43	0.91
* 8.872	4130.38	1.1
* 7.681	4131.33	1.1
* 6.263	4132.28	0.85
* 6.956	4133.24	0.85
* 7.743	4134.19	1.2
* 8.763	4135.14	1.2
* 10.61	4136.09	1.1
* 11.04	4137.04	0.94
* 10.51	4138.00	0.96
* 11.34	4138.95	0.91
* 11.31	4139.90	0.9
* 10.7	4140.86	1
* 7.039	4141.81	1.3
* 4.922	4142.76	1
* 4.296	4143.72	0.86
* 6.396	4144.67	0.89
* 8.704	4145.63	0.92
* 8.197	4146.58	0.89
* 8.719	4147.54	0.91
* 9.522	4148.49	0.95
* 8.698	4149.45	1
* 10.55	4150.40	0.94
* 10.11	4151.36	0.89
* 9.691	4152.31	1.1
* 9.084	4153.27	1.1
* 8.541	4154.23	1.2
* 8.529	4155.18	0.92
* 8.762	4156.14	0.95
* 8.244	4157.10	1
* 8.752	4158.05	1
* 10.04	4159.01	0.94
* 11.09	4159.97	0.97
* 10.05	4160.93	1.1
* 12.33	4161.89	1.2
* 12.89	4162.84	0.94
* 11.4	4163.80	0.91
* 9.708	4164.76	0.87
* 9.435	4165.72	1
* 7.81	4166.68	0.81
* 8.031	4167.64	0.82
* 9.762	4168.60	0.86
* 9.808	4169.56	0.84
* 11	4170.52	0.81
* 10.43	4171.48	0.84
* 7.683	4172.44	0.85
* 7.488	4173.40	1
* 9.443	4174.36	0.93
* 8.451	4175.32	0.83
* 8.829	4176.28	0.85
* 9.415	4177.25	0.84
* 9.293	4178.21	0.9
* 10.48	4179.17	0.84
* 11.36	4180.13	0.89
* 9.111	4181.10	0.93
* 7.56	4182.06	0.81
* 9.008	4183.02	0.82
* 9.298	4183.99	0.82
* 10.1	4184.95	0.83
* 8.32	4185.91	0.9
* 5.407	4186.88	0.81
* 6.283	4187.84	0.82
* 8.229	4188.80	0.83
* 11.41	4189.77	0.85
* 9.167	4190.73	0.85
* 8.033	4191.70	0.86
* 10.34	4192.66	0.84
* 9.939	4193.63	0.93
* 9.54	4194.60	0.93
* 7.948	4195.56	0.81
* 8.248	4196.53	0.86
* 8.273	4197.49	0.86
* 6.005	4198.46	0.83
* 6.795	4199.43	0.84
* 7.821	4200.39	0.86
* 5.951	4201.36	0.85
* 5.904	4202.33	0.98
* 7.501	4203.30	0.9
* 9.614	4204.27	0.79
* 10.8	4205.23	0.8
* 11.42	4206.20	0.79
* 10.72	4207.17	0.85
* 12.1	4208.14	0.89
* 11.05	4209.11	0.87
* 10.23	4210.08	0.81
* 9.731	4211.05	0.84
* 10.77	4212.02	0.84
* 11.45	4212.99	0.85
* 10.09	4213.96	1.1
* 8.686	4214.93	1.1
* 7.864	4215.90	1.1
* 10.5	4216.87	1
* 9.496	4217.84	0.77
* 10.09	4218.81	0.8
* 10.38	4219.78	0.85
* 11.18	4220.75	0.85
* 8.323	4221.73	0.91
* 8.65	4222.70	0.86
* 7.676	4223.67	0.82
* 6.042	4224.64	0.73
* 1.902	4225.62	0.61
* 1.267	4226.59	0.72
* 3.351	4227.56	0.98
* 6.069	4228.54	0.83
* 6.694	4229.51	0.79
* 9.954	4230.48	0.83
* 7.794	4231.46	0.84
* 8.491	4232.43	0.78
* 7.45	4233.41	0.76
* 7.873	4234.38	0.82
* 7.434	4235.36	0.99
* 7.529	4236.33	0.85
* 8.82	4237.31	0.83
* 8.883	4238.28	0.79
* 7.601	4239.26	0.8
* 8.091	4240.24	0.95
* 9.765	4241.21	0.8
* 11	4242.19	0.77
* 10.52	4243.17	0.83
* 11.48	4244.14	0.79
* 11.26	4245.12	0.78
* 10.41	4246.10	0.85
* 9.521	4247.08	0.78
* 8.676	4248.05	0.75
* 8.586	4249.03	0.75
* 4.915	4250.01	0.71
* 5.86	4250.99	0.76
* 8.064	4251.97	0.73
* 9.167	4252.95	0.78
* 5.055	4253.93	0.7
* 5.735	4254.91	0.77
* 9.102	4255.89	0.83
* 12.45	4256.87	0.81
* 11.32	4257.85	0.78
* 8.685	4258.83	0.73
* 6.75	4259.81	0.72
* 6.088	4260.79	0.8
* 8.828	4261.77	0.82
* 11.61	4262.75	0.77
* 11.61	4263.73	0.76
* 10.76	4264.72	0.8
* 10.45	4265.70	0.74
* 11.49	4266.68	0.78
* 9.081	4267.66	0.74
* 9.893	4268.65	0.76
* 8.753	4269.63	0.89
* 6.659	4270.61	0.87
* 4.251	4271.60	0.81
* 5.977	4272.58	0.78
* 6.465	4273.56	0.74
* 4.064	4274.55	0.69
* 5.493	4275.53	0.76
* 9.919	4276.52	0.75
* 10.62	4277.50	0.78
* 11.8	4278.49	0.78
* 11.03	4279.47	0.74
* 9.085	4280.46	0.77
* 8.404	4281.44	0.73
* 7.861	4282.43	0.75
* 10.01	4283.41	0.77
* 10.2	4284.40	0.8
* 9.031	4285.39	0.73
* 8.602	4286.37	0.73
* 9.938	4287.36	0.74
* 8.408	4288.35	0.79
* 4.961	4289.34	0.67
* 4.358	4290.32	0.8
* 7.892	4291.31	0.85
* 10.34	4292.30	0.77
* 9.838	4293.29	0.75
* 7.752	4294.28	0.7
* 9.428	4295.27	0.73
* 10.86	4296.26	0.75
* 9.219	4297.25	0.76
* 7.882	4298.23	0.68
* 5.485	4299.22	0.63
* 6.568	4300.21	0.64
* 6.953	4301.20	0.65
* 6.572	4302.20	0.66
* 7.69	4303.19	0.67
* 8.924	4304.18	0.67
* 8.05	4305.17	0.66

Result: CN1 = 0.06 mag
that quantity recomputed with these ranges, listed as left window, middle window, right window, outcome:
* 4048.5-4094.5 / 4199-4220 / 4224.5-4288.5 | -0.127 mag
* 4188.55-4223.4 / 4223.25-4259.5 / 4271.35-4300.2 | 0.110 mag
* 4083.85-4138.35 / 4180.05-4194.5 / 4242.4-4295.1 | 0.061 mag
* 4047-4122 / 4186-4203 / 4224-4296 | 0.079 mag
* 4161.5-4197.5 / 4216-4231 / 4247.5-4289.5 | 0.194 mag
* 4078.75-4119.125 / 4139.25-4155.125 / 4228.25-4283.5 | 0.129 mag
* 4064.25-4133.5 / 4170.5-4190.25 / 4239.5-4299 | 0.019 mag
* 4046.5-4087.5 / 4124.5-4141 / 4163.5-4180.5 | -0.108 mag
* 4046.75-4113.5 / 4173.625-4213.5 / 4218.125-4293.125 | -0.065 mag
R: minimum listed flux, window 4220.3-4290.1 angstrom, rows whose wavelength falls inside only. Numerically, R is 1.267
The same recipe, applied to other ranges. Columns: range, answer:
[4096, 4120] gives 6.763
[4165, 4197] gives 5.407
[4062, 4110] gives 2.382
